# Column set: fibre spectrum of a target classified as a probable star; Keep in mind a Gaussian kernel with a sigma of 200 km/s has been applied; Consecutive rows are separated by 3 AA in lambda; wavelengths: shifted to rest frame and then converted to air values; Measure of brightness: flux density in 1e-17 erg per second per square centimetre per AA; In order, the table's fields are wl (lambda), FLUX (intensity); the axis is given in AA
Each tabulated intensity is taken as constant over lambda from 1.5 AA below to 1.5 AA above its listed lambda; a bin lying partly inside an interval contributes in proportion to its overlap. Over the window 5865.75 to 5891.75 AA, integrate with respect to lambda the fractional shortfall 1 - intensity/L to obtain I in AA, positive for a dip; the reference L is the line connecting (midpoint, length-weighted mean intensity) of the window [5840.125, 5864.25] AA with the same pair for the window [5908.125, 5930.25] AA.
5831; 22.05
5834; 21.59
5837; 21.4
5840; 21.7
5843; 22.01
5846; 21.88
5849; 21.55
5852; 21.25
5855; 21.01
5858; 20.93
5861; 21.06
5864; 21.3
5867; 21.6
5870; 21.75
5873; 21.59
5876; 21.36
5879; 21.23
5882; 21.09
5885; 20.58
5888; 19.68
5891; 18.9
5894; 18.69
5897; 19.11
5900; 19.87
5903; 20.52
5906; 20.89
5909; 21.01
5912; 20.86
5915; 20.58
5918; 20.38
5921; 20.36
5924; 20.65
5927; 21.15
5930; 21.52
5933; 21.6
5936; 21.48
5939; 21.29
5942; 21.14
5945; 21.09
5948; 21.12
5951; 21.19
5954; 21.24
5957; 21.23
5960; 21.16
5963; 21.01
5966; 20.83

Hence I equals 0.3 AA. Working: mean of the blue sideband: 21.4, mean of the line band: 20.9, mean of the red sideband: 20.8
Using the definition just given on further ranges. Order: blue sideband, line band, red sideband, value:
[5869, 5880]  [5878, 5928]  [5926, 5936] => 2.69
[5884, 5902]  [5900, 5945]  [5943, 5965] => -1.44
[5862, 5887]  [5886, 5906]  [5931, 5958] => 1.58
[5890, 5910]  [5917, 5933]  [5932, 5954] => -0.17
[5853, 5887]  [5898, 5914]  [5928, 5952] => 0.51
